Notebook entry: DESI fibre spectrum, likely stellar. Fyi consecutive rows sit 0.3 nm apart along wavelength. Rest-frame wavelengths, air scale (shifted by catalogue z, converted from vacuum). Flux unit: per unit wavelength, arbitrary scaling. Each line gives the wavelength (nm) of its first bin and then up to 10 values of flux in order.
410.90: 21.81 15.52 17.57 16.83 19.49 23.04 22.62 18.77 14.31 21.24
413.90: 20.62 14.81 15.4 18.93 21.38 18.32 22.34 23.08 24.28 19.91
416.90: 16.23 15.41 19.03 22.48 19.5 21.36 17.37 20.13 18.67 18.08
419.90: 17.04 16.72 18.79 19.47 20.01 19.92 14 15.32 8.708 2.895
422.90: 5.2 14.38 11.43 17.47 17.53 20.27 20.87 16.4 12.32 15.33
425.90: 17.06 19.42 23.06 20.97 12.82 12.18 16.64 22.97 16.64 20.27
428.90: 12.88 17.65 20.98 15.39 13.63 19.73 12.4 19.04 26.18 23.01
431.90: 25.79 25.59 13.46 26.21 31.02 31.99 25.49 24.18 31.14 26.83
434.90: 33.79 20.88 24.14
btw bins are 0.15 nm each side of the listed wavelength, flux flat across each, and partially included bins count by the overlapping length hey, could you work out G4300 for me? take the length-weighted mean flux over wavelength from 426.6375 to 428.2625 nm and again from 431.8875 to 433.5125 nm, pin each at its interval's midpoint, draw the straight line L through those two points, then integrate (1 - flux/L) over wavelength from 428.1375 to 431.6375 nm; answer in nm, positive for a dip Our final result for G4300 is 0.50 nm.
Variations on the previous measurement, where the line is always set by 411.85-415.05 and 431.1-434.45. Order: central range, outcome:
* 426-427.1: 0.173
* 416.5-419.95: 0.303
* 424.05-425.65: 0.399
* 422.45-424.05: 0.836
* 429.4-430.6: 0.372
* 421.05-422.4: 0.389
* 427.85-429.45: 0.396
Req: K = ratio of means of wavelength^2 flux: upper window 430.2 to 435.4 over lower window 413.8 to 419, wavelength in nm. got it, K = 1.4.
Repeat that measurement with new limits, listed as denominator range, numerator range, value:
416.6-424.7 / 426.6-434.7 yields 1.33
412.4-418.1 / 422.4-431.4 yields 0.89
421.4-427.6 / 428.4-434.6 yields 1.51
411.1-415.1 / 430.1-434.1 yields 1.36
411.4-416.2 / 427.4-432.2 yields 1.05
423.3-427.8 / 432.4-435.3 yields 1.65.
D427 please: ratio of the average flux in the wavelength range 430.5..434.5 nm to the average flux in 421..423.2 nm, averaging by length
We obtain 2.0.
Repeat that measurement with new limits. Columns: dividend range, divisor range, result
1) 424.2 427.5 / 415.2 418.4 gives 0.86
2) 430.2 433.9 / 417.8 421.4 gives 1.22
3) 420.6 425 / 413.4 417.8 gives 0.77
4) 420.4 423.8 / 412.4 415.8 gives 0.72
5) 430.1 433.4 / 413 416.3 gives 1.16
